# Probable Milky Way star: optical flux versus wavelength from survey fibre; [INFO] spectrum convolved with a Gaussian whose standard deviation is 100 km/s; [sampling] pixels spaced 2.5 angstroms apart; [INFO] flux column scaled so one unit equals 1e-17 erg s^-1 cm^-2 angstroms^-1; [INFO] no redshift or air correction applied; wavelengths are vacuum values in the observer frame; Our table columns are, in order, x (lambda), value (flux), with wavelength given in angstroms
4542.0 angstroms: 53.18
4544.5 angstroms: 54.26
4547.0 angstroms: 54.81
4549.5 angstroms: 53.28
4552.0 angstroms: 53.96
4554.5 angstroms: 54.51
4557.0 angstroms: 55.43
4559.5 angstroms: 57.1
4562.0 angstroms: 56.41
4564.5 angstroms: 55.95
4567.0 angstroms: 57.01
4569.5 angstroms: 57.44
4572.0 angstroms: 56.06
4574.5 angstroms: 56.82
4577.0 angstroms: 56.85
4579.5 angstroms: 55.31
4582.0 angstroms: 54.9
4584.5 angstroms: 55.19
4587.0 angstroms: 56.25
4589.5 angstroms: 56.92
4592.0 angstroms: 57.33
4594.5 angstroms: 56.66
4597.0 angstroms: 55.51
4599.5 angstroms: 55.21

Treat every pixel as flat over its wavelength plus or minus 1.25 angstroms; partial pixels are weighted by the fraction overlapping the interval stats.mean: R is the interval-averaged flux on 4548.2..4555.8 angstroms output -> 53.9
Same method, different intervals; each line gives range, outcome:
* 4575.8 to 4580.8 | 56.1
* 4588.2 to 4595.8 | 57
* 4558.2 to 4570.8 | 56.8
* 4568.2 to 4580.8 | 56.5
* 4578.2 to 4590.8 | 55.7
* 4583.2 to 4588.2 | 55.7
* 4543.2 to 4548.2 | 54.5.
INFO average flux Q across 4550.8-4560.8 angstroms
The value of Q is 55.3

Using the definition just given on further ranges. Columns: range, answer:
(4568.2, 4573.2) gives 56.8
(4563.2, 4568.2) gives 56.5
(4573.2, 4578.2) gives 56.8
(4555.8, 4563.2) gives 56.3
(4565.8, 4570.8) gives 57.2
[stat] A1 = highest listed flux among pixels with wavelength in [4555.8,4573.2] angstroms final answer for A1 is 57.44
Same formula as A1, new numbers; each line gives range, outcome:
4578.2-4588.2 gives 56.25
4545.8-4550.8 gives 54.81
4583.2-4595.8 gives 57.33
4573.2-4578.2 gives 56.85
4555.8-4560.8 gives 57.1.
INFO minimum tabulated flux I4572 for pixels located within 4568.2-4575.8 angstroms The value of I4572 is 56.06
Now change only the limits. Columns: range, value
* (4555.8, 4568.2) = 55.43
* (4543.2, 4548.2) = 54.26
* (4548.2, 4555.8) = 53.28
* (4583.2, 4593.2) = 55.19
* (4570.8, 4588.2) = 54.9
